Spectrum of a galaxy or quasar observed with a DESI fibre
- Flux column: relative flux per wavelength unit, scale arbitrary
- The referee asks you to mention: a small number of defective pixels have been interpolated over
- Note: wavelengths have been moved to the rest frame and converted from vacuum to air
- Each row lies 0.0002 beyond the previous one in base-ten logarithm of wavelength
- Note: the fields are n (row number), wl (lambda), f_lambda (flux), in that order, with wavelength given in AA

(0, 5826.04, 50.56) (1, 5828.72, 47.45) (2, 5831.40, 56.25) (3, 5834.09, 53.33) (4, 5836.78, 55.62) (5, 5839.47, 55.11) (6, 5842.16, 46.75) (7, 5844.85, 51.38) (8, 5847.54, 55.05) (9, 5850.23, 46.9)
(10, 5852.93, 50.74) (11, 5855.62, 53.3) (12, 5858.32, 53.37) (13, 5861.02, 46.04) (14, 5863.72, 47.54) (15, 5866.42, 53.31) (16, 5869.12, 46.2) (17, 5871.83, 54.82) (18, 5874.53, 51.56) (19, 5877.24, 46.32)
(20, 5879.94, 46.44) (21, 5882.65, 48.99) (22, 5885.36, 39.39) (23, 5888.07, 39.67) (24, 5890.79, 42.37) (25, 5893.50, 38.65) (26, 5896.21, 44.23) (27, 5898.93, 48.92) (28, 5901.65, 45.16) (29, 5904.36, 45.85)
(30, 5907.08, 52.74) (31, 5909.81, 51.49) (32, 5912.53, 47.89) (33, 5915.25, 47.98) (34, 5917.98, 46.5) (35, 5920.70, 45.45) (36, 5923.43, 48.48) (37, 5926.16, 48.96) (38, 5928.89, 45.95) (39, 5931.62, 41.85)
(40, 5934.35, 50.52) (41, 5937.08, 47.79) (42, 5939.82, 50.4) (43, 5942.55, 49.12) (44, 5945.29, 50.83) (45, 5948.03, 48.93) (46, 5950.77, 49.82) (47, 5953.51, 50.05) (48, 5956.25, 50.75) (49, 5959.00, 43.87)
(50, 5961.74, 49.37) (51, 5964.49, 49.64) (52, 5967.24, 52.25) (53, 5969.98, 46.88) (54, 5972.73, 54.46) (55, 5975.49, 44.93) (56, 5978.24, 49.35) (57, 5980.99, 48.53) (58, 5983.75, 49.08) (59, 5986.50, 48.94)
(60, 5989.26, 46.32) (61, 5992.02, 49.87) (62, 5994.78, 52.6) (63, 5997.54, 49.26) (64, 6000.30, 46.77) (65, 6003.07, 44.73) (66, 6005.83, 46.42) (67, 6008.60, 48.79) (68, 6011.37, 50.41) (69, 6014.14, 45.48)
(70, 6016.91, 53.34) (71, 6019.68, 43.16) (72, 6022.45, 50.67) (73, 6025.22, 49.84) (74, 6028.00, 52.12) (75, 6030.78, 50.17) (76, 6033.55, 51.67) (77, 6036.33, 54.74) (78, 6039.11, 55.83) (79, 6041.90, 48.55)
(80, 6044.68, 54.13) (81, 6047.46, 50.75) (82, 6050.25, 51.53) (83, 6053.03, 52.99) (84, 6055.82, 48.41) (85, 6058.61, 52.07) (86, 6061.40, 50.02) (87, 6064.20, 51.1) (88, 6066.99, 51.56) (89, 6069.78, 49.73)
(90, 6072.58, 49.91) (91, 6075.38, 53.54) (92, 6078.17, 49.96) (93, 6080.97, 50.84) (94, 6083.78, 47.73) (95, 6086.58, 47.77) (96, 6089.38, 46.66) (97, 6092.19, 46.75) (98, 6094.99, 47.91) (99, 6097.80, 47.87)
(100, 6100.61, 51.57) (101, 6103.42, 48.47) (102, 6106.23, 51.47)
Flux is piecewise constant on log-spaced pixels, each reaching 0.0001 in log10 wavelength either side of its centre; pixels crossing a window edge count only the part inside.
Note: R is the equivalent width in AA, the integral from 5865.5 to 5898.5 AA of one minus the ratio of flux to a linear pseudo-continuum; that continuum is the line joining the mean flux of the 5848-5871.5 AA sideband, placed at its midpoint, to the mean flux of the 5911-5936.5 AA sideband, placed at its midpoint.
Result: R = 2.1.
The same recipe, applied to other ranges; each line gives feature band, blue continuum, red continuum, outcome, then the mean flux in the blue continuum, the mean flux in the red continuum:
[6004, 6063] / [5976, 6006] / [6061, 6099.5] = -2.00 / 48.3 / 49.4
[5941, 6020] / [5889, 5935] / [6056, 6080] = -0.69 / 46.5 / 50.9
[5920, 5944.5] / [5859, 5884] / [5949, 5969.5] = 0.74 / 49.1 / 49.3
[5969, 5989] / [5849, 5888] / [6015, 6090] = 0.44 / 48.6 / 50.7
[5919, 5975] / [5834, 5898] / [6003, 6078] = 0.86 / 48.5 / 50.5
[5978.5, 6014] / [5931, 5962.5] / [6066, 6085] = 0.73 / 48.8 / 50.5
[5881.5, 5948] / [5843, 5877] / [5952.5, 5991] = 4.12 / 50.6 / 48.9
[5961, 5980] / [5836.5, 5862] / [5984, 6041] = 0.18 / 51.3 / 49.5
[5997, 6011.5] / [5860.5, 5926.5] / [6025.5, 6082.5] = 0.77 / 47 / 51.4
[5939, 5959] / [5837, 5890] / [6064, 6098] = -0.13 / 49.2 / 49.3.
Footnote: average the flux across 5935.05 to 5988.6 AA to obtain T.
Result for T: 49.2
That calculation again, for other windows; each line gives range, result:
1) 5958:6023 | 48.5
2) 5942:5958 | 49.8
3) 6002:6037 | 49.3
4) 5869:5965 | 47.4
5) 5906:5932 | 47.9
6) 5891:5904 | 44.2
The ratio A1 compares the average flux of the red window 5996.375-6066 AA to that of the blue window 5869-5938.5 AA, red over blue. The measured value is 1.07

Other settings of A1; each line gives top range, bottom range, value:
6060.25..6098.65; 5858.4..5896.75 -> 1.06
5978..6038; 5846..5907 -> 1.03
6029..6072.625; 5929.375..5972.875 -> 1.05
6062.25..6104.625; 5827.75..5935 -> 1.02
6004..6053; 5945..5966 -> 1.03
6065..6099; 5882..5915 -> 1.08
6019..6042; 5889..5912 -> 1.11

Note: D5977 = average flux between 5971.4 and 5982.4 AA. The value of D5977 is 49.3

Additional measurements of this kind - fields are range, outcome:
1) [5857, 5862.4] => 49.7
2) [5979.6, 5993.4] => 48.6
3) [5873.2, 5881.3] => 48.1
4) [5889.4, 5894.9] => 40.5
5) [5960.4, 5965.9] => 49.5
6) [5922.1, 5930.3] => 47.8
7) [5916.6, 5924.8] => 46.8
